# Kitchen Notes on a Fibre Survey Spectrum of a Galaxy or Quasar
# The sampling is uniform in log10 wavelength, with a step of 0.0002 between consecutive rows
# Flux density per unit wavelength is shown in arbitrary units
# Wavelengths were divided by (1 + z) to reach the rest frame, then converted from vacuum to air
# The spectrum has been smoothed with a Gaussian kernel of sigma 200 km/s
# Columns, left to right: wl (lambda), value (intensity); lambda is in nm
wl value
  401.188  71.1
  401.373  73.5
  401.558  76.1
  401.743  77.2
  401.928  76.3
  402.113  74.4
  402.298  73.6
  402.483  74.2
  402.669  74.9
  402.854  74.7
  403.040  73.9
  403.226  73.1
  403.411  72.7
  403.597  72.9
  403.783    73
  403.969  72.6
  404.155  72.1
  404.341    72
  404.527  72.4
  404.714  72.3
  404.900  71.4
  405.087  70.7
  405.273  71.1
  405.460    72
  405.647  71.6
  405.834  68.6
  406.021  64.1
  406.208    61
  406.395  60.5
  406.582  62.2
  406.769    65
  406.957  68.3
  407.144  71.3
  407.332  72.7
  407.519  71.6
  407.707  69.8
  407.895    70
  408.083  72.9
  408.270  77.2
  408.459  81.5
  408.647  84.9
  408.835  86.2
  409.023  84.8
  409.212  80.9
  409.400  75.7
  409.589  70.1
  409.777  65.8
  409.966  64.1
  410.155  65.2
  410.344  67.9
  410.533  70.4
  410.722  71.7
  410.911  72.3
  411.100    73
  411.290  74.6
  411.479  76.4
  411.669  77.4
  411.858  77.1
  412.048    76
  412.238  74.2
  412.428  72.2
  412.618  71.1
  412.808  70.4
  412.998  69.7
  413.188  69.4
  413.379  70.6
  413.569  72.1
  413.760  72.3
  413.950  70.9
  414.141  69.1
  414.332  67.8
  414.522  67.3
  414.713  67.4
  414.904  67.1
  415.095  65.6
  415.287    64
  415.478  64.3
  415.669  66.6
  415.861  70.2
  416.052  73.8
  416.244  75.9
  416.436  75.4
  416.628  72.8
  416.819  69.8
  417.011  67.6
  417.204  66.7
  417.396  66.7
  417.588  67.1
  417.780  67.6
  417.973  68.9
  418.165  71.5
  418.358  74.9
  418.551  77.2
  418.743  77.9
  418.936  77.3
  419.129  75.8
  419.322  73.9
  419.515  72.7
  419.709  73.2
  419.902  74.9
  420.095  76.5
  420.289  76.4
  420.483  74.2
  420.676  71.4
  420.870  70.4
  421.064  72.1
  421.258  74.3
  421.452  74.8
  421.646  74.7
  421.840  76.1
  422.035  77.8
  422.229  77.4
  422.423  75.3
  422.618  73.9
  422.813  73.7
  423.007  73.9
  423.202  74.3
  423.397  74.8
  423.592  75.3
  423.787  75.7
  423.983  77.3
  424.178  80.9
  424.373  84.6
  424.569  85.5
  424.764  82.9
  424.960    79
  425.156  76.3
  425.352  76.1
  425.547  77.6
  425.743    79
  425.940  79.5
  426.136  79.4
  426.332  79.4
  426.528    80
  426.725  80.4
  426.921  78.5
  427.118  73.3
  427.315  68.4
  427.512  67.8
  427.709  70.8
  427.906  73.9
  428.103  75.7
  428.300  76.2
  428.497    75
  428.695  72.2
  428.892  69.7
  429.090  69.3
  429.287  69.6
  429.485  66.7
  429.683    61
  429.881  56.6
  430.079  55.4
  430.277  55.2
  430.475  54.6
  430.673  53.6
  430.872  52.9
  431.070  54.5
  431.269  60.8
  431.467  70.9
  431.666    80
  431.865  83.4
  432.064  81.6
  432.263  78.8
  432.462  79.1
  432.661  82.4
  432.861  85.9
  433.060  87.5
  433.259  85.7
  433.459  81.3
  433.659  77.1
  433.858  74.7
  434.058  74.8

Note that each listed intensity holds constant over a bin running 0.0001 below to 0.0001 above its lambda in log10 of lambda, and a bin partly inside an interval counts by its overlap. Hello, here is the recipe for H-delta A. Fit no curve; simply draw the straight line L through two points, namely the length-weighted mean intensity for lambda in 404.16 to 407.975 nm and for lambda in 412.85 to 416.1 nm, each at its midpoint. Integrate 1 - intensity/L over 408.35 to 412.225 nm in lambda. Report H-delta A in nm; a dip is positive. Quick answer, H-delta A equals -0.34 nm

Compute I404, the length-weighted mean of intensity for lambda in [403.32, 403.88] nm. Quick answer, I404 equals 72.8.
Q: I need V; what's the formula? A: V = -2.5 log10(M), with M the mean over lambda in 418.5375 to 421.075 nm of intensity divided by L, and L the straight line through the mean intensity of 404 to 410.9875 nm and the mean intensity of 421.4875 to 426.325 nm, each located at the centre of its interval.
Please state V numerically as 0.021 mag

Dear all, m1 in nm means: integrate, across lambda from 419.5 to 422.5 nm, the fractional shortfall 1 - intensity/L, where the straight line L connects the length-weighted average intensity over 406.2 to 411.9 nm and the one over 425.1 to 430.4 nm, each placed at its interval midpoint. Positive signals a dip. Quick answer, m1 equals -0.10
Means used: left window 72.5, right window 71.8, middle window 74.6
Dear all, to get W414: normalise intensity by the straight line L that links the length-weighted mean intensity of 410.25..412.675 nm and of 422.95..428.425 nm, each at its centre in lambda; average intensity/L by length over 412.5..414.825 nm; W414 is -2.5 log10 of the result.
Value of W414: 0.06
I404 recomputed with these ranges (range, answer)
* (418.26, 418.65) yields 76.1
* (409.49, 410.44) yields 66.7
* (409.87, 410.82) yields 67.9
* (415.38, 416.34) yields 70.2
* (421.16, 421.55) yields 74.6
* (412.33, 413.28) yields 70.6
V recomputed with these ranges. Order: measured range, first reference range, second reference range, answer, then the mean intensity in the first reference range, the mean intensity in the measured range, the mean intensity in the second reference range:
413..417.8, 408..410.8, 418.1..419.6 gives 0.09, 74.6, 69.2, 75.3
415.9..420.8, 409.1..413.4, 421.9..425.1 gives 0.04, 72.1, 72.8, 77.6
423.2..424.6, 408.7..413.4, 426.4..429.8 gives -0.09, 73.2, 78.5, 72.2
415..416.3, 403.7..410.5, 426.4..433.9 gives 0.05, 71.5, 68.4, 71.6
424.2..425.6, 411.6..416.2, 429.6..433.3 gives -0.16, 70.3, 80.4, 69.3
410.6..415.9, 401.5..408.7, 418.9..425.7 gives 0.05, 71.9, 70.7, 76.1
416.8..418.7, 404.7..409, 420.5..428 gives 0.07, 71.4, 70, 76.2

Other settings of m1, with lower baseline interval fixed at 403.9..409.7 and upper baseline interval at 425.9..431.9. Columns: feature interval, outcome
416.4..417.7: 0.03 nm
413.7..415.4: 0.08 nm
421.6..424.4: -0.26 nm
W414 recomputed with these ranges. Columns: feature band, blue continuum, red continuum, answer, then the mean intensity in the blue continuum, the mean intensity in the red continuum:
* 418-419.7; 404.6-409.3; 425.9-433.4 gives -0.04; 72.1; 71.7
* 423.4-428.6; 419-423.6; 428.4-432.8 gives -0.09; 74.5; 67.6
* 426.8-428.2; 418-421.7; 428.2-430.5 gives -0.09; 74.3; 65.5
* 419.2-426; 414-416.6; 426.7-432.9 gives -0.10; 68.9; 69.5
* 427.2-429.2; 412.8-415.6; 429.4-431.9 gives -0.15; 68.5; 61.4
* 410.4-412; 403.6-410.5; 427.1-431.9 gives -0.05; 71.5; 66.4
